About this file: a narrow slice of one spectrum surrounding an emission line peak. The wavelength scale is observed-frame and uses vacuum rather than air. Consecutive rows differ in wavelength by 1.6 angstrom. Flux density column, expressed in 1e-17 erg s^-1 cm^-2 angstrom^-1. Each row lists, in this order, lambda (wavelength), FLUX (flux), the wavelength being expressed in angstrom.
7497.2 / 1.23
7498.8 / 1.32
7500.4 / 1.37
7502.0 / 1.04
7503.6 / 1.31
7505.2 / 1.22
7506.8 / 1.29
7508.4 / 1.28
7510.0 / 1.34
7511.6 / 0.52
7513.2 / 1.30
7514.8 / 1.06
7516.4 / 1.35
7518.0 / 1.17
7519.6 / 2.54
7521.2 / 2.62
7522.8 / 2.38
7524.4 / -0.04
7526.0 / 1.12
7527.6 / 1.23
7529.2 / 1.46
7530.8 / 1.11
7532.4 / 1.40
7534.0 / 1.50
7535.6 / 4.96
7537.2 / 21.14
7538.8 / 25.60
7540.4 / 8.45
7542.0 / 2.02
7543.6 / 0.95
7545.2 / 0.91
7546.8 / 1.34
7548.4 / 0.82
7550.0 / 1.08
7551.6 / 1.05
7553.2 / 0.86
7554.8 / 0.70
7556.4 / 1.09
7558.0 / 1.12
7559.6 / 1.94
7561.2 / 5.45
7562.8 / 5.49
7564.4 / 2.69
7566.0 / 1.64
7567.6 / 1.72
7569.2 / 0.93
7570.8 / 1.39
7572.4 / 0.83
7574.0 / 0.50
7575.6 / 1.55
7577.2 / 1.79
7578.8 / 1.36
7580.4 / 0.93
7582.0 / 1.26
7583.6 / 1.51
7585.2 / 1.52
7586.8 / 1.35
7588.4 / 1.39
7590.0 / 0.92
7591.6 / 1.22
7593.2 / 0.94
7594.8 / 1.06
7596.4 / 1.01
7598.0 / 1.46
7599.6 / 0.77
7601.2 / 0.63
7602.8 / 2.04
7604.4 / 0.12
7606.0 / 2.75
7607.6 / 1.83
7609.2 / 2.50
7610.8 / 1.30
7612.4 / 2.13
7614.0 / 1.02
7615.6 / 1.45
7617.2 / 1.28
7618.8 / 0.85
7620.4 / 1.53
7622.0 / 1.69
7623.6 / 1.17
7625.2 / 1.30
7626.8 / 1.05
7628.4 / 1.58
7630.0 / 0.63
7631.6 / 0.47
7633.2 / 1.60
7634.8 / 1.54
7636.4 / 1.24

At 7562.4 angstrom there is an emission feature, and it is [N II] 6583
